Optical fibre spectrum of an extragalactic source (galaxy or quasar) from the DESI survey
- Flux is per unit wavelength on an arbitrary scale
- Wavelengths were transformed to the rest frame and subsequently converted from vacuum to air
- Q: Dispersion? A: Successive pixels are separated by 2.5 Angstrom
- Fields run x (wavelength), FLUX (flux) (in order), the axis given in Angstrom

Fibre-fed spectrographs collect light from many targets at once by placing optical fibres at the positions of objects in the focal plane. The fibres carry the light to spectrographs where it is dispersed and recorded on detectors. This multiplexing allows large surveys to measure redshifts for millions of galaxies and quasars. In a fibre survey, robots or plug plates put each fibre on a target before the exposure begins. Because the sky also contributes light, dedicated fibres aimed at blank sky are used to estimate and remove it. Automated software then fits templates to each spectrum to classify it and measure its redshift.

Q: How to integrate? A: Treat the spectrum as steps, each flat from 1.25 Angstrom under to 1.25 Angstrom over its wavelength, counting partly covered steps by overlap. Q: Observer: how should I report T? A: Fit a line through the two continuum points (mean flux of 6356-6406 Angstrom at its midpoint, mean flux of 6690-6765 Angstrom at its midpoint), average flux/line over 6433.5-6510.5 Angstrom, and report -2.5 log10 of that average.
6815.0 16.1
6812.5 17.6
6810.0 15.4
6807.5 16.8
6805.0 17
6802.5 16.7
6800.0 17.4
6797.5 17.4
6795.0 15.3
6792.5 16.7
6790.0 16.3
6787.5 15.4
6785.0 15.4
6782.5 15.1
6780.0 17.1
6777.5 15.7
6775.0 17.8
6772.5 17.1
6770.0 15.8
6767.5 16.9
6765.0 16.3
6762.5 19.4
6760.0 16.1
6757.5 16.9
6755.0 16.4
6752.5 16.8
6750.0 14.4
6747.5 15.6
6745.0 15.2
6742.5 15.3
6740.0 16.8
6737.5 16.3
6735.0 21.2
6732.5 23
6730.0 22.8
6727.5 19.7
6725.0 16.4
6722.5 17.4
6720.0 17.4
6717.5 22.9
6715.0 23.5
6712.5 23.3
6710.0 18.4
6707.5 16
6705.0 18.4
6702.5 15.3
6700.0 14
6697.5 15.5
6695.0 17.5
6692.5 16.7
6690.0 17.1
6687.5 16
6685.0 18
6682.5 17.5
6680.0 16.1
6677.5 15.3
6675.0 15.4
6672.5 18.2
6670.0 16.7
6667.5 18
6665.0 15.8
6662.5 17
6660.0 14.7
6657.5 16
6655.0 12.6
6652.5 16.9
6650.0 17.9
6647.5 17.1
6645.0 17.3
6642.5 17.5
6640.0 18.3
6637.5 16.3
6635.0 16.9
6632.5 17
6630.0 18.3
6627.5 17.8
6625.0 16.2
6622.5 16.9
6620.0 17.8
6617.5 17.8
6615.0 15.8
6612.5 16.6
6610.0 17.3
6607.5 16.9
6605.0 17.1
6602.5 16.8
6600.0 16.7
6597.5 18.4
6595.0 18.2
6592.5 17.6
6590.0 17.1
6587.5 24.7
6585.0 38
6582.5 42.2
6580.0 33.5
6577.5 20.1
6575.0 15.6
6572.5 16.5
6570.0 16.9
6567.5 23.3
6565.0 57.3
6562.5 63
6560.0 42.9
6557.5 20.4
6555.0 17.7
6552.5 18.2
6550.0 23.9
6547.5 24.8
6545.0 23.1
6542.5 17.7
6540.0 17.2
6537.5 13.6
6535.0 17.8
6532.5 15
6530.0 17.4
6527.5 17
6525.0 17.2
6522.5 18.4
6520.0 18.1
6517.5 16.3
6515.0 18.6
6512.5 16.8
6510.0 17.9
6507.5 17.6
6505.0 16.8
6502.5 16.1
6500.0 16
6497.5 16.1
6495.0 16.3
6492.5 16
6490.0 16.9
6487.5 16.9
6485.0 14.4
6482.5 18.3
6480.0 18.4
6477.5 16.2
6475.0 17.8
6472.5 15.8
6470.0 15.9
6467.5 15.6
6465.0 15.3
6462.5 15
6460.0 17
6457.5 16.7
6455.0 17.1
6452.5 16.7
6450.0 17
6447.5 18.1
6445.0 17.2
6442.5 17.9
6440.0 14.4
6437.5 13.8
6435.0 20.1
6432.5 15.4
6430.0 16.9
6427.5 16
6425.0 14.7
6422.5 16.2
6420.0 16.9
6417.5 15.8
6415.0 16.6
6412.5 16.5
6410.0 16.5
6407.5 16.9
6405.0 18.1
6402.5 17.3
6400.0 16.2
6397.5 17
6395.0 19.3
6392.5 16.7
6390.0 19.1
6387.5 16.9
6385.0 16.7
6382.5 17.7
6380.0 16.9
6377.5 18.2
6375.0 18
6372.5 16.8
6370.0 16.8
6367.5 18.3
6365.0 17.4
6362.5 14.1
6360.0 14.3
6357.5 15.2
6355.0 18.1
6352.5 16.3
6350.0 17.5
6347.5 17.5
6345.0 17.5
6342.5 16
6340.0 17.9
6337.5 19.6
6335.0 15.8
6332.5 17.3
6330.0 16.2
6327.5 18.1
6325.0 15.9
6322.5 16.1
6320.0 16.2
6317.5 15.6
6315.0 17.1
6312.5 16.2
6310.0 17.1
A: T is 0.042 mag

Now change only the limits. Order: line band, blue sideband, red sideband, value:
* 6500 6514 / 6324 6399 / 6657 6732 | 0.02 mag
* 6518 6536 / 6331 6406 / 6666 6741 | 0.02 mag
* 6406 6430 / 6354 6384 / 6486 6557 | 0.05 mag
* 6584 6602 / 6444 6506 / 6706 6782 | -0.23 mag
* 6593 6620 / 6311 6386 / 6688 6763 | 0.02 mag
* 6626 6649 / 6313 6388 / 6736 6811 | -0.05 mag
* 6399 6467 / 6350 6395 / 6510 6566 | 0.16 mag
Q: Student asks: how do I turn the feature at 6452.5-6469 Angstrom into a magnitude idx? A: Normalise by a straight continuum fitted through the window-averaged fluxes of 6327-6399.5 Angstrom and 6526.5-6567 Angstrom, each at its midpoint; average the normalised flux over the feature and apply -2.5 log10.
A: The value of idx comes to 0.312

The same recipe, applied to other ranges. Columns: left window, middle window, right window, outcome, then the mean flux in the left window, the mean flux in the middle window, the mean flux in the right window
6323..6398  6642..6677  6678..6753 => 0.08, 17.1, 16.5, 17.8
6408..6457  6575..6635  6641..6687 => -0.22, 16.5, 20.2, 16.6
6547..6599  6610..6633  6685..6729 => 0.36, 27.1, 17.1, 18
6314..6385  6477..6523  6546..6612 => 0.30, 16.9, 16.9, 25.1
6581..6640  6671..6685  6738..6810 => 0.10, 19.5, 16.6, 16.4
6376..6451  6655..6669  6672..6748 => 0.11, 16.9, 16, 17.8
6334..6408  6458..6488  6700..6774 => 0.06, 17.1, 16.4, 17.9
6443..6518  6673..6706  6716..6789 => 0.05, 16.7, 16.4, 17.3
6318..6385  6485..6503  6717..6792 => 0.05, 16.9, 16.2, 17.2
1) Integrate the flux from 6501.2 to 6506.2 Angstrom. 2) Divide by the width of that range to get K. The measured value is 16.4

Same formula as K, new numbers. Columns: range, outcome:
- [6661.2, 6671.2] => 16.9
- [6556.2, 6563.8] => 42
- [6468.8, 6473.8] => 15.9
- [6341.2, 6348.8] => 17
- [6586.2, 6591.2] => 21.1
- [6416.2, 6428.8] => 15.9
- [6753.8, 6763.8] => 17.2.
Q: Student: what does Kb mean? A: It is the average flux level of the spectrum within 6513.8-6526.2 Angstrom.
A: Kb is 17.7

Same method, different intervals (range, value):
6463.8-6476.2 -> 16.1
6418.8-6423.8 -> 16.5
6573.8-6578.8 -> 18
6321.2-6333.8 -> 16.7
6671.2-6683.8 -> 16.5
